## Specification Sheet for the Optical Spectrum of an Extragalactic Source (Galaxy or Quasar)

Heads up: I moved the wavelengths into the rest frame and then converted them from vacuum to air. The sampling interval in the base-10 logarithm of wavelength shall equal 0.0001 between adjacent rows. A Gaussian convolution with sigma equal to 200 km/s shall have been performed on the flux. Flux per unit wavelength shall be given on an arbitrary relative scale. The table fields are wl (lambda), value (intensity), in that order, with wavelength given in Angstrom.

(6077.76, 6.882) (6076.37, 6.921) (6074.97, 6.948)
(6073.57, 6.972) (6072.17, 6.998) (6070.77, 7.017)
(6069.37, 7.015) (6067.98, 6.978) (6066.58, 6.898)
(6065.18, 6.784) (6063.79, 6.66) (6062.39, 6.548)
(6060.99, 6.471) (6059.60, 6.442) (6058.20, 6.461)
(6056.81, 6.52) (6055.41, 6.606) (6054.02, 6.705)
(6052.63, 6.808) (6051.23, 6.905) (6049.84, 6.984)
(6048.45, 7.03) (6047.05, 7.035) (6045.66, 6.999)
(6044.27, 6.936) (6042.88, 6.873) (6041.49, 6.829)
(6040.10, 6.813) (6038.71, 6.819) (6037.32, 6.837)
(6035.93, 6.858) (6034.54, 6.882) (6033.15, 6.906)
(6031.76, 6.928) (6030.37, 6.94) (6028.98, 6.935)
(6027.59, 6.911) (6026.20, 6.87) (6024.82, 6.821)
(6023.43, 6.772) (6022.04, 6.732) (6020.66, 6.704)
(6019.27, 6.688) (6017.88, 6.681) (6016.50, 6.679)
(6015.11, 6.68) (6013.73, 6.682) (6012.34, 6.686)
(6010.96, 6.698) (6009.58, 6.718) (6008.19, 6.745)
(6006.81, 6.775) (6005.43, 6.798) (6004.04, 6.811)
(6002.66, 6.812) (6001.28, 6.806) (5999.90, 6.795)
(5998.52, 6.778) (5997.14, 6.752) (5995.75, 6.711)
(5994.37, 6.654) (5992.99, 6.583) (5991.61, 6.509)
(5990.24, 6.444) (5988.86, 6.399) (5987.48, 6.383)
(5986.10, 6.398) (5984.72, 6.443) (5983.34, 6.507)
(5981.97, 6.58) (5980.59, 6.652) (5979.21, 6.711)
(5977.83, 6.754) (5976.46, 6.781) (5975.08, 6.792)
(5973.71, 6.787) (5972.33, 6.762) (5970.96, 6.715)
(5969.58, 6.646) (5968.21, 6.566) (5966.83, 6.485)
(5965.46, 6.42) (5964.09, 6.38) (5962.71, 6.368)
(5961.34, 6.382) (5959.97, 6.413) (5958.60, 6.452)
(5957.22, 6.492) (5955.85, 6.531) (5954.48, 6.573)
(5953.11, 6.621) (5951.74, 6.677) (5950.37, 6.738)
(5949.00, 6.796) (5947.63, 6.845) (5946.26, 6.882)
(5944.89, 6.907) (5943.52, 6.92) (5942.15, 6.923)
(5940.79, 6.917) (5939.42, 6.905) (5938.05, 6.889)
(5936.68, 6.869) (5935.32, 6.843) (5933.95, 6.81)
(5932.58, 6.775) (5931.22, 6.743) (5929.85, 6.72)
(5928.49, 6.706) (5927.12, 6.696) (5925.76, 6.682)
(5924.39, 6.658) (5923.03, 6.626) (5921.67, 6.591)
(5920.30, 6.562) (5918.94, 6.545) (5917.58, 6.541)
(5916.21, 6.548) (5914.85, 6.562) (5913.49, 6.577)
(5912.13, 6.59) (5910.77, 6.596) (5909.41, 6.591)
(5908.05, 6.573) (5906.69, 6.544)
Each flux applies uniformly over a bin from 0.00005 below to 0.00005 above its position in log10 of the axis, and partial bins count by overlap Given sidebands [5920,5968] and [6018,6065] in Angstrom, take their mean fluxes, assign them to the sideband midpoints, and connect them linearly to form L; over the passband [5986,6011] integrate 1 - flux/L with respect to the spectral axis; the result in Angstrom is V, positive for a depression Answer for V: 0.3 Angstrom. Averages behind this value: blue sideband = 6.68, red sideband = 6.79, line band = 6.67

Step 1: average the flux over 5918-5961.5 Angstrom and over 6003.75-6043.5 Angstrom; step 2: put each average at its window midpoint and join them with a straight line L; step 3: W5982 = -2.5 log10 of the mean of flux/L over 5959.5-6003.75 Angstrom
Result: 0.02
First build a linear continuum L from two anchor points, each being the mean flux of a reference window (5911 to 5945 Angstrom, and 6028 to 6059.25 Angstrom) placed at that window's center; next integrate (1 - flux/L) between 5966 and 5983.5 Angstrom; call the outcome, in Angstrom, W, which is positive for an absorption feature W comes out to 0.24 Angstrom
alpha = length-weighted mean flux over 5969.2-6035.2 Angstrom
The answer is 6.71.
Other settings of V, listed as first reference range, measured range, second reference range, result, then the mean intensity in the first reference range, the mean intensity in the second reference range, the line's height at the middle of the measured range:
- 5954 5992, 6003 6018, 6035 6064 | -0.2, 6.55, 6.77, 6.66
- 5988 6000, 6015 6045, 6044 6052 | 0.1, 6.61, 6.98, 6.86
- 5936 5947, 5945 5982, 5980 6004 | 0.8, 6.9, 6.61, 6.77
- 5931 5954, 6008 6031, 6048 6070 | 0.0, 6.83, 6.74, 6.77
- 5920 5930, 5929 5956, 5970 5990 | -0.6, 6.66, 6.61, 6.64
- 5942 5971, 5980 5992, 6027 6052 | 0.4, 6.61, 6.91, 6.72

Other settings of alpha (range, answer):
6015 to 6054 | 6.85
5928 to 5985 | 6.68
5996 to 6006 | 6.78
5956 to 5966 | 6.42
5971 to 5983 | 6.72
